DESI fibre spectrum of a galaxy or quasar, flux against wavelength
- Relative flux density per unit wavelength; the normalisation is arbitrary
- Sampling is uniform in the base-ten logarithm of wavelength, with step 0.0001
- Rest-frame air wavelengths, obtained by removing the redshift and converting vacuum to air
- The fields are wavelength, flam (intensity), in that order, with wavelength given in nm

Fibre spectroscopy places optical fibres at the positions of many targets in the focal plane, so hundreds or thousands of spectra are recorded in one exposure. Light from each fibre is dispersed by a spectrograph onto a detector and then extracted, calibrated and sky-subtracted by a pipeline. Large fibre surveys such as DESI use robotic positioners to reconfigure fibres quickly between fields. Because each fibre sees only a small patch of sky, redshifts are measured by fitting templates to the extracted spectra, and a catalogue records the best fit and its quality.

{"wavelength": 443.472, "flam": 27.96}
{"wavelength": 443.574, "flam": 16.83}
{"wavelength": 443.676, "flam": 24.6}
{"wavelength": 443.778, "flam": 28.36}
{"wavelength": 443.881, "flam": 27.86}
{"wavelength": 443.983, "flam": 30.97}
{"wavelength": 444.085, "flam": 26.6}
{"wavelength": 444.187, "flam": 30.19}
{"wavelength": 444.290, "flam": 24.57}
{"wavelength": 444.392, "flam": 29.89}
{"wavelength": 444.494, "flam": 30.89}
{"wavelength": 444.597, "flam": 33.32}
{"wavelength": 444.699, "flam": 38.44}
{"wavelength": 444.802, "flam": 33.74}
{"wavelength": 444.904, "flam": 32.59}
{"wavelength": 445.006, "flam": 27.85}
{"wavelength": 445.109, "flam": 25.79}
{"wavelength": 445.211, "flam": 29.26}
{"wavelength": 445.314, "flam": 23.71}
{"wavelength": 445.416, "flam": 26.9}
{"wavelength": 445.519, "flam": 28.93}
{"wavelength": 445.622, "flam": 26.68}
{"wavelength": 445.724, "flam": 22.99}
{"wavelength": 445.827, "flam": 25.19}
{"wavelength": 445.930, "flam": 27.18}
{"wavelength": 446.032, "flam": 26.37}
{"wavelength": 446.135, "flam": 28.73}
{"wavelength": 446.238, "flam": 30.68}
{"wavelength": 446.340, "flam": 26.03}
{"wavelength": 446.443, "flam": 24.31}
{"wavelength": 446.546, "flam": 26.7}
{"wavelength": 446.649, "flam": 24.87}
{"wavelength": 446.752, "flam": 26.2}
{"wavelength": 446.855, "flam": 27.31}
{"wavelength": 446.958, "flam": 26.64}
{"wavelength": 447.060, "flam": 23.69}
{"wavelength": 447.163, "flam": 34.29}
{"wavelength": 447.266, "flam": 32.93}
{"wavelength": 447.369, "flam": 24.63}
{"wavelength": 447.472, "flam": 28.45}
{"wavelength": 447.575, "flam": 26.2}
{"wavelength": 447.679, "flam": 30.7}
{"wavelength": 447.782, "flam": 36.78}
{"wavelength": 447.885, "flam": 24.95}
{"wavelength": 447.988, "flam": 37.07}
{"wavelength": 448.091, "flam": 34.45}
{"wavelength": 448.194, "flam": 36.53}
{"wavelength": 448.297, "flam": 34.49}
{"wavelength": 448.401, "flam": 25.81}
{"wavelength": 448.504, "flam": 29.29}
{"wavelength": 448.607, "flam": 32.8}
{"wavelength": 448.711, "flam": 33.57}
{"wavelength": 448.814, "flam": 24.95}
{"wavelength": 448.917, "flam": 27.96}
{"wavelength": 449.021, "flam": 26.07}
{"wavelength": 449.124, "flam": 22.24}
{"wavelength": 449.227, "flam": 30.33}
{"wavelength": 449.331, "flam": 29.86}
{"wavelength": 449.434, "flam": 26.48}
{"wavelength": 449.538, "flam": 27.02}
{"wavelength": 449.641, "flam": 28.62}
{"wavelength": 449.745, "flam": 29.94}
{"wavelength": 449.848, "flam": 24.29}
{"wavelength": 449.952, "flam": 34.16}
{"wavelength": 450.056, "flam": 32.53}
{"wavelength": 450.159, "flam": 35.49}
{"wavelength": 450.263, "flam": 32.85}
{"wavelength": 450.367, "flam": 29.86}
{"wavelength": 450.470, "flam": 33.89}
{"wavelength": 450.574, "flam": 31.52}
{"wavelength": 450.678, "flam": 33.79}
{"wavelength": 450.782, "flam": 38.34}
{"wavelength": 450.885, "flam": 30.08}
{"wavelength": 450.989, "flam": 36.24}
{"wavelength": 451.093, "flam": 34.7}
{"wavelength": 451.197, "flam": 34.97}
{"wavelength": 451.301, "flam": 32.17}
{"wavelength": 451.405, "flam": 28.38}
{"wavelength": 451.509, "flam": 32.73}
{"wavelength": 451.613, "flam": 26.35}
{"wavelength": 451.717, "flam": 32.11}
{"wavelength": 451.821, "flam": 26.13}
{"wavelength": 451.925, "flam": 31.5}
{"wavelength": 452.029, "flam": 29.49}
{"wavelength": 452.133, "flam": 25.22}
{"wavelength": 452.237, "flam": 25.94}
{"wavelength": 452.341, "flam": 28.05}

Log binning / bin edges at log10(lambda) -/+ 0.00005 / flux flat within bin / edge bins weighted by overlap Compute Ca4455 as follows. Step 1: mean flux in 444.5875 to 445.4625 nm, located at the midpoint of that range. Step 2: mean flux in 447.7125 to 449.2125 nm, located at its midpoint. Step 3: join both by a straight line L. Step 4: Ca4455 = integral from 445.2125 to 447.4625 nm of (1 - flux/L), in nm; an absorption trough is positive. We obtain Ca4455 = 0.24 nm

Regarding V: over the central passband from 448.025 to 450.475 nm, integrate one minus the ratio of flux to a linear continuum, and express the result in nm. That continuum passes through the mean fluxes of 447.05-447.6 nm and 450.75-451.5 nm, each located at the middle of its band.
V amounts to 0.08 nm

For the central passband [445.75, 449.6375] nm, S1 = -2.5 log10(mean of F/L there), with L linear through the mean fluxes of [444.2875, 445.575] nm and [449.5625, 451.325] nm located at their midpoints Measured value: 0.091 mag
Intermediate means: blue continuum 29.9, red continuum 32.5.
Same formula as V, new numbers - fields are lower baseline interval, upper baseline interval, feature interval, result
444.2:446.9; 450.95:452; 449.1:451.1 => -0.03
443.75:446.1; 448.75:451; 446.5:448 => 0.04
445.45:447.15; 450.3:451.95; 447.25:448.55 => -0.11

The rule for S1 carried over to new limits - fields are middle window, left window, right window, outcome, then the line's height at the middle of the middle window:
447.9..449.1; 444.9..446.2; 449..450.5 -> -0.07 mag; 28.8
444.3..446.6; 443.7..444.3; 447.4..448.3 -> 0.04 mag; 29.6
